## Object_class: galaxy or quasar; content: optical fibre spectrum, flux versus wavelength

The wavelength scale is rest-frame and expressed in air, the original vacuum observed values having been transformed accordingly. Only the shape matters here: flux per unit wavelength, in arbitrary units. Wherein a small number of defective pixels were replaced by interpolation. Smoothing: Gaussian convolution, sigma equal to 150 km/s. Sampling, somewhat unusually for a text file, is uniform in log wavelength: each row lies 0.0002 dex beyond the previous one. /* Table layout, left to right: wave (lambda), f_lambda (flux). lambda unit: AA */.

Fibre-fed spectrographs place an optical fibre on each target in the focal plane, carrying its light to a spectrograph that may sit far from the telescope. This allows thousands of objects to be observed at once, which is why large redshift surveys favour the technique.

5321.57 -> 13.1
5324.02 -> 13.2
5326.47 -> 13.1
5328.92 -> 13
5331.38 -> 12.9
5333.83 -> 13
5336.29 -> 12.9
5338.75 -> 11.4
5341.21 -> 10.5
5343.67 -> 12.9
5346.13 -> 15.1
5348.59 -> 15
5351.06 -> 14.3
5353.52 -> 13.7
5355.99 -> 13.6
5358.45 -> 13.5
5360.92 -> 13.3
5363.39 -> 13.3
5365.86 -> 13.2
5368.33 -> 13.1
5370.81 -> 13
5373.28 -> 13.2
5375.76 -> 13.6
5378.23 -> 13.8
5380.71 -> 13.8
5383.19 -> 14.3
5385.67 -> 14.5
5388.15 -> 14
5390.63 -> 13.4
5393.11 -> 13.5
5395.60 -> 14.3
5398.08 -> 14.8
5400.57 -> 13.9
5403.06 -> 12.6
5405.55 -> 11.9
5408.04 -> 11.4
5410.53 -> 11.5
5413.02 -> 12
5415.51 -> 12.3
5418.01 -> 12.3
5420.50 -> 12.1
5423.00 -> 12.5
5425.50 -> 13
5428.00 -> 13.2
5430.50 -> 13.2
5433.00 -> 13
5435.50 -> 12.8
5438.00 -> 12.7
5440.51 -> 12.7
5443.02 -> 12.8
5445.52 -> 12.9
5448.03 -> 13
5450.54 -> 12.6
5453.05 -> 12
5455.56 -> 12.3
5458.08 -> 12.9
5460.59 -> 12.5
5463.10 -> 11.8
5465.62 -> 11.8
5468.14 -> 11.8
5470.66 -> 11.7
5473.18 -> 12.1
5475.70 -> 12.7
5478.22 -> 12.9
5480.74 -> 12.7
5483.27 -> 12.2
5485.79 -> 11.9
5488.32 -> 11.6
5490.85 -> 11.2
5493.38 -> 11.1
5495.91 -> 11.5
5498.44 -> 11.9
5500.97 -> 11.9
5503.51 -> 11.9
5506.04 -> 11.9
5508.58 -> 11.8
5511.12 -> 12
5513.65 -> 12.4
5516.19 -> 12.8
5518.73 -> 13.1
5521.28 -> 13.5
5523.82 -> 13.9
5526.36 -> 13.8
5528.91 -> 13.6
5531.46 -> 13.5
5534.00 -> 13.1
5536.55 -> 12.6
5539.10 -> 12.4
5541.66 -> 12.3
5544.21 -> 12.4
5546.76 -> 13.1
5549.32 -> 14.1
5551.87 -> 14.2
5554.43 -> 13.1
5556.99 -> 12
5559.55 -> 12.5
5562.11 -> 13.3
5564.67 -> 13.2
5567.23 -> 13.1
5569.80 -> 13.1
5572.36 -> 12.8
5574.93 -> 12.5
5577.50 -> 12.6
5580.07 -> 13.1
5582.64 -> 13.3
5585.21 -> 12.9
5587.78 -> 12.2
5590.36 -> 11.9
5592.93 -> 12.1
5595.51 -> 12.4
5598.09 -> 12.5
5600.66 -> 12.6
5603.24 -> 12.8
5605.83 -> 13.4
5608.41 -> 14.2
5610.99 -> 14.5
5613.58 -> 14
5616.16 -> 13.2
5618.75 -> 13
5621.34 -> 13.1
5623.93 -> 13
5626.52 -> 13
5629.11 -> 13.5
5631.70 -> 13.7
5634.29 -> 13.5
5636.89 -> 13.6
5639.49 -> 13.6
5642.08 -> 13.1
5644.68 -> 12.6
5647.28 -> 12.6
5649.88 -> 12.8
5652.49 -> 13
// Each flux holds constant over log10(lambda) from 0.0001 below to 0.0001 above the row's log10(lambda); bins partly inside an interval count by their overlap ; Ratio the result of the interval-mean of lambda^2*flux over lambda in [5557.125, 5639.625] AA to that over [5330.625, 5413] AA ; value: 1.07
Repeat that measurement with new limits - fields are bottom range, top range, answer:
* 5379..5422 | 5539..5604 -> 1.04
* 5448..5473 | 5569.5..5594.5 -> 1.08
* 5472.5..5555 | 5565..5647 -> 1.07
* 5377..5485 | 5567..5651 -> 1.09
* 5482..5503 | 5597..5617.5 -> 1.20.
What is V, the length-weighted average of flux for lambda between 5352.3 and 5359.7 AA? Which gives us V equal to 13.6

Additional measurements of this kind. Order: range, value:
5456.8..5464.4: 12.4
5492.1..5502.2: 11.6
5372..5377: 13.4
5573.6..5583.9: 12.9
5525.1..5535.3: 13.5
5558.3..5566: 13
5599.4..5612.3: 13.5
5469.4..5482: 12.4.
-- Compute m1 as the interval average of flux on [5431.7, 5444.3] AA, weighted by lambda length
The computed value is 12.8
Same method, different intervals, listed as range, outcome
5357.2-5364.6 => 13.4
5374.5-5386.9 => 14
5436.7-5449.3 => 12.8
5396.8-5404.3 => 13.8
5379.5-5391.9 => 14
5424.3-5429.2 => 13.1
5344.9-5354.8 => 14.5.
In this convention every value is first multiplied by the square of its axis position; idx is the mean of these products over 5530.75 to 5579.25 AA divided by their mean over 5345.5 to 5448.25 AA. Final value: 1.04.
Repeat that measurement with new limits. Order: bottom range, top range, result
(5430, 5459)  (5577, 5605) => 1.04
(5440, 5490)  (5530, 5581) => 1.09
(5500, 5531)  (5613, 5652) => 1.08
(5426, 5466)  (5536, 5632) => 1.08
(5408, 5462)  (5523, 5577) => 1.08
